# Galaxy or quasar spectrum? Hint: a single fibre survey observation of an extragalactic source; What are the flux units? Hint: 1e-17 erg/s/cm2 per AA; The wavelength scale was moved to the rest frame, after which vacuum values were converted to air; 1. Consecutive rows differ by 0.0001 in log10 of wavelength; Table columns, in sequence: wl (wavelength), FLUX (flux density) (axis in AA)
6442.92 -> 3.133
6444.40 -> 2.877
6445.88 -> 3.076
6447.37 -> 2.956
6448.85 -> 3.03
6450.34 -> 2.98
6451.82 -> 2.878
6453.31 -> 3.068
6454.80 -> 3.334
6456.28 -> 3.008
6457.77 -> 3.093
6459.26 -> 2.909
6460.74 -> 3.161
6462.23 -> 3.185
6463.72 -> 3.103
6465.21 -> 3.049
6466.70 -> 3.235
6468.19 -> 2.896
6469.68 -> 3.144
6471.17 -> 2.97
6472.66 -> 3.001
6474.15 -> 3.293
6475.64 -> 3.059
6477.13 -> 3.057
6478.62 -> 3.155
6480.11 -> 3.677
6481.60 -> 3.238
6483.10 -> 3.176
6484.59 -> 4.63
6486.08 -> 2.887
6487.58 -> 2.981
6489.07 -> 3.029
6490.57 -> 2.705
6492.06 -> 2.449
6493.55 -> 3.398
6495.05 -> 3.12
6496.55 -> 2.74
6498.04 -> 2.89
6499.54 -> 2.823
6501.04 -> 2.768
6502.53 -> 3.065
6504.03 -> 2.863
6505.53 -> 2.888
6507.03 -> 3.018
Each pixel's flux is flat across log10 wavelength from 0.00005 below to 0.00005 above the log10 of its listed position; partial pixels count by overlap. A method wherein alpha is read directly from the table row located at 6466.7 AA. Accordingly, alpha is 3.235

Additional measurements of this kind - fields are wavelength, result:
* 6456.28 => 3.008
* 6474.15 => 3.293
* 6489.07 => 3.029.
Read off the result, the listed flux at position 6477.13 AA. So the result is 3.057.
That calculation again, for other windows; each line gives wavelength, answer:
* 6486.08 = 2.887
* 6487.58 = 2.981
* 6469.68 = 3.144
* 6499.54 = 2.823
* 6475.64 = 3.059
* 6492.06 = 2.449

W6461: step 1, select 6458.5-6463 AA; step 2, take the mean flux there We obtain 3.09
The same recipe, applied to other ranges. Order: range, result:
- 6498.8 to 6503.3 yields 2.89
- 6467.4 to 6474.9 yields 3.06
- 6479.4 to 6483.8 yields 3.36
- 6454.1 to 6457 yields 3.18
